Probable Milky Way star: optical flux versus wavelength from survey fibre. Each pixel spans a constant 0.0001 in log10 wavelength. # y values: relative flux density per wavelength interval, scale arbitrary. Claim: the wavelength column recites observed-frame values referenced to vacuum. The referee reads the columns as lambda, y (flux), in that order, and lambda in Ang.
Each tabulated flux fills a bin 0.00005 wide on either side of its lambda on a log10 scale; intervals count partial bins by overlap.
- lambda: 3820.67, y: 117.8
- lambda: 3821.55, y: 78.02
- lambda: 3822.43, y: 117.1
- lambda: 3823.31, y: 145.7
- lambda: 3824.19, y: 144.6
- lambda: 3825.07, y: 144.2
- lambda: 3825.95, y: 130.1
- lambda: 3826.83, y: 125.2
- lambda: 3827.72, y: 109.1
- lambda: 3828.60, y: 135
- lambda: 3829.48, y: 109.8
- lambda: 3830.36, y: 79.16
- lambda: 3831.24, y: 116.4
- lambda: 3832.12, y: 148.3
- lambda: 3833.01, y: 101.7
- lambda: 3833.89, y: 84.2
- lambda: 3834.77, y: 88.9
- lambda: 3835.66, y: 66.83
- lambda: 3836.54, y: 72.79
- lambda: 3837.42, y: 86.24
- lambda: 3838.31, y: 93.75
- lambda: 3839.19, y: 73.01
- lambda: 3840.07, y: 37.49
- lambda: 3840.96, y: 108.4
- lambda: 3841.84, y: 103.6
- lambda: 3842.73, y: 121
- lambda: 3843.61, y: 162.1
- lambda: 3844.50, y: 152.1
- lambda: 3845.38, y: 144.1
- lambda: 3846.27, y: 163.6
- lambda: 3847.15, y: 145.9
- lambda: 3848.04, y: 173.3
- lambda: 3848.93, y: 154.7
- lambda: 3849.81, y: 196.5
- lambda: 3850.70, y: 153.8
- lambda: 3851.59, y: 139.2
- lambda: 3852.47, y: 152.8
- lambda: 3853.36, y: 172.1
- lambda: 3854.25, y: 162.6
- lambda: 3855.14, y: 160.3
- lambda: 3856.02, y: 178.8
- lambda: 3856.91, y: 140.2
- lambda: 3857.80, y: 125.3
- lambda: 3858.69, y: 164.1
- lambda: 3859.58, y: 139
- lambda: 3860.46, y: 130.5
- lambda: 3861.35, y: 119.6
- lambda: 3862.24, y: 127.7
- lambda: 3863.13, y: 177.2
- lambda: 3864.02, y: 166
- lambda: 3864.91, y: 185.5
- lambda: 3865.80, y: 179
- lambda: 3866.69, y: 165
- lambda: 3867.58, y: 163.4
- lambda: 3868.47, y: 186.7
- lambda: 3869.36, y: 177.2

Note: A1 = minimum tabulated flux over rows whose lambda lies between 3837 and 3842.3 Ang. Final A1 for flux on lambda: 37.49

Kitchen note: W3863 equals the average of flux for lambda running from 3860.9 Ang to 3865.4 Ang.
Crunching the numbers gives 155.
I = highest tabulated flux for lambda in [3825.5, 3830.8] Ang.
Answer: 135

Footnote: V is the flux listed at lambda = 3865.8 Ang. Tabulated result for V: 179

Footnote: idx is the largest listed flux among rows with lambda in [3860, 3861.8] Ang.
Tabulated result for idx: 130.5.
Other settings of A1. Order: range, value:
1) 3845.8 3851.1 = 145.9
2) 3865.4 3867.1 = 165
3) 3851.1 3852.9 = 139.2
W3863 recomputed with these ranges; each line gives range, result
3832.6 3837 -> 82.9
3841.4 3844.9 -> 134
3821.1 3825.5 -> 126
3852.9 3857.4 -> 162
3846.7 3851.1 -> 165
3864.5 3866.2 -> 182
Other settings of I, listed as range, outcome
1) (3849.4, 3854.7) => 196.5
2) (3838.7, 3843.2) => 121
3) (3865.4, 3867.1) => 179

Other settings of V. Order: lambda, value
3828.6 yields 135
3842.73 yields 121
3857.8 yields 125.3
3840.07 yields 37.49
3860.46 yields 130.5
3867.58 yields 163.4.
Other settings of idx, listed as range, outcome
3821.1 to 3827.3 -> 145.7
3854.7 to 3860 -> 178.8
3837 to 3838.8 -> 93.75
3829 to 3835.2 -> 148.3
